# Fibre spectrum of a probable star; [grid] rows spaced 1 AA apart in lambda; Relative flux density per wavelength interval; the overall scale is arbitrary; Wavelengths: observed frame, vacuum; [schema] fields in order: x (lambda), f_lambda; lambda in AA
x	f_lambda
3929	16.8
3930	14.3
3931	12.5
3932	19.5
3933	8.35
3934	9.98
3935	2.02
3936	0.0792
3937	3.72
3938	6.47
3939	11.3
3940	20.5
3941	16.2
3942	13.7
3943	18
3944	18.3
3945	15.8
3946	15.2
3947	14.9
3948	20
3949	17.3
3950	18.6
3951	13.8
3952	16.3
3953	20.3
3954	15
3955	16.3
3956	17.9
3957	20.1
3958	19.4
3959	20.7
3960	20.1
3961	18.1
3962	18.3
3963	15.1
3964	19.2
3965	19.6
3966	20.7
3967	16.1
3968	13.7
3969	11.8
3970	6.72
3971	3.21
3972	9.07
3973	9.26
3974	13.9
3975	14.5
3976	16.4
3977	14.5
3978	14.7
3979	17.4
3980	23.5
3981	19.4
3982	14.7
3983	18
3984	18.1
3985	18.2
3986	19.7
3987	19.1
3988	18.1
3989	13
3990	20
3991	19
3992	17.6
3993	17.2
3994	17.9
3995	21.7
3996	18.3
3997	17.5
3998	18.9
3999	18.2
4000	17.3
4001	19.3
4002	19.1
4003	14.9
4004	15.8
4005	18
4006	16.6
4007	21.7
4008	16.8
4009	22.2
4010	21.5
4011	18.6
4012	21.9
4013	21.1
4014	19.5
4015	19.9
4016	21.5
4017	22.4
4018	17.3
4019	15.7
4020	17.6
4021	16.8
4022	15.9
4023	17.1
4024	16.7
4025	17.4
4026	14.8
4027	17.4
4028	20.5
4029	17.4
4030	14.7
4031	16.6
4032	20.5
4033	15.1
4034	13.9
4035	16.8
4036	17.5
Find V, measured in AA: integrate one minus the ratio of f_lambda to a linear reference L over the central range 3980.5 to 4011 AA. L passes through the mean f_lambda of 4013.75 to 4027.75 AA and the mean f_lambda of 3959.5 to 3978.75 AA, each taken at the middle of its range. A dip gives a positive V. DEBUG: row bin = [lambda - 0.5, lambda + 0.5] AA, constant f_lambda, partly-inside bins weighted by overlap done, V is -3.8 AA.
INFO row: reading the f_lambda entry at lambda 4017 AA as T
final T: 22.4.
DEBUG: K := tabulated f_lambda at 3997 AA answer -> 17.5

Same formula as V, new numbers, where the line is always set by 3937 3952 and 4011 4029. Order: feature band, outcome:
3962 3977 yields 2.4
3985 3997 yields -0.7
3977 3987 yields -0.7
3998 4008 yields -0.1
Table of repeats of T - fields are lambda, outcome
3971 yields 3.21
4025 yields 17.4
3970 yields 6.72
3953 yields 20.3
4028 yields 20.5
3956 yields 17.9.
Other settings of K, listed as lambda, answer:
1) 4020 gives 17.6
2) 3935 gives 2.02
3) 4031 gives 16.6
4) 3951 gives 13.8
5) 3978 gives 14.7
